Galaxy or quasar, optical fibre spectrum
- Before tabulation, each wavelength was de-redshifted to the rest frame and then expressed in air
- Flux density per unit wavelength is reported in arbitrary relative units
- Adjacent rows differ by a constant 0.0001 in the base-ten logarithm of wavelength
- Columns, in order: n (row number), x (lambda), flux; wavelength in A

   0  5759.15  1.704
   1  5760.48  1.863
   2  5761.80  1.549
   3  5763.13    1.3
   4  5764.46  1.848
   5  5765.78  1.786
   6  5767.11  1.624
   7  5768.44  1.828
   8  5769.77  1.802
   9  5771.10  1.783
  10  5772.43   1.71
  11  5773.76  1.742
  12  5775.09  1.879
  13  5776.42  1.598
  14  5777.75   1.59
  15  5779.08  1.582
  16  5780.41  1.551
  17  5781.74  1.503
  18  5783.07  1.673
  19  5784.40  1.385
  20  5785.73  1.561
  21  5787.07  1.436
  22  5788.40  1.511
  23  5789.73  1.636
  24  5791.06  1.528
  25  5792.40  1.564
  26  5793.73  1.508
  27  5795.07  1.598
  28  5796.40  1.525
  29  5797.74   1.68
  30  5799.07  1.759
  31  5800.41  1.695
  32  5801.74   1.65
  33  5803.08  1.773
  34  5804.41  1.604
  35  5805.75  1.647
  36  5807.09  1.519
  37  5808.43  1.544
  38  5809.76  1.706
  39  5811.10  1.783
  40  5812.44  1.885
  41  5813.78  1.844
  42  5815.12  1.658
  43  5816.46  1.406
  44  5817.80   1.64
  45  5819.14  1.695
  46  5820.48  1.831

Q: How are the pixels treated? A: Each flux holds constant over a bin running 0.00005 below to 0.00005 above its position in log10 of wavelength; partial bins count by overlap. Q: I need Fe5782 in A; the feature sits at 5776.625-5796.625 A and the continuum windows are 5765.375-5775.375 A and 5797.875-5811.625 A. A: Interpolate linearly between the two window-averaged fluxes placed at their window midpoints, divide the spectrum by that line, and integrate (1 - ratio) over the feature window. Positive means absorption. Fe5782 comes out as 2.01 A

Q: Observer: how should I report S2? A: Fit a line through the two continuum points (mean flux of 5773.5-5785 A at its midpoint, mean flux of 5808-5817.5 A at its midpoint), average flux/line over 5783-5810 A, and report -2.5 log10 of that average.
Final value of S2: 0.04 mag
